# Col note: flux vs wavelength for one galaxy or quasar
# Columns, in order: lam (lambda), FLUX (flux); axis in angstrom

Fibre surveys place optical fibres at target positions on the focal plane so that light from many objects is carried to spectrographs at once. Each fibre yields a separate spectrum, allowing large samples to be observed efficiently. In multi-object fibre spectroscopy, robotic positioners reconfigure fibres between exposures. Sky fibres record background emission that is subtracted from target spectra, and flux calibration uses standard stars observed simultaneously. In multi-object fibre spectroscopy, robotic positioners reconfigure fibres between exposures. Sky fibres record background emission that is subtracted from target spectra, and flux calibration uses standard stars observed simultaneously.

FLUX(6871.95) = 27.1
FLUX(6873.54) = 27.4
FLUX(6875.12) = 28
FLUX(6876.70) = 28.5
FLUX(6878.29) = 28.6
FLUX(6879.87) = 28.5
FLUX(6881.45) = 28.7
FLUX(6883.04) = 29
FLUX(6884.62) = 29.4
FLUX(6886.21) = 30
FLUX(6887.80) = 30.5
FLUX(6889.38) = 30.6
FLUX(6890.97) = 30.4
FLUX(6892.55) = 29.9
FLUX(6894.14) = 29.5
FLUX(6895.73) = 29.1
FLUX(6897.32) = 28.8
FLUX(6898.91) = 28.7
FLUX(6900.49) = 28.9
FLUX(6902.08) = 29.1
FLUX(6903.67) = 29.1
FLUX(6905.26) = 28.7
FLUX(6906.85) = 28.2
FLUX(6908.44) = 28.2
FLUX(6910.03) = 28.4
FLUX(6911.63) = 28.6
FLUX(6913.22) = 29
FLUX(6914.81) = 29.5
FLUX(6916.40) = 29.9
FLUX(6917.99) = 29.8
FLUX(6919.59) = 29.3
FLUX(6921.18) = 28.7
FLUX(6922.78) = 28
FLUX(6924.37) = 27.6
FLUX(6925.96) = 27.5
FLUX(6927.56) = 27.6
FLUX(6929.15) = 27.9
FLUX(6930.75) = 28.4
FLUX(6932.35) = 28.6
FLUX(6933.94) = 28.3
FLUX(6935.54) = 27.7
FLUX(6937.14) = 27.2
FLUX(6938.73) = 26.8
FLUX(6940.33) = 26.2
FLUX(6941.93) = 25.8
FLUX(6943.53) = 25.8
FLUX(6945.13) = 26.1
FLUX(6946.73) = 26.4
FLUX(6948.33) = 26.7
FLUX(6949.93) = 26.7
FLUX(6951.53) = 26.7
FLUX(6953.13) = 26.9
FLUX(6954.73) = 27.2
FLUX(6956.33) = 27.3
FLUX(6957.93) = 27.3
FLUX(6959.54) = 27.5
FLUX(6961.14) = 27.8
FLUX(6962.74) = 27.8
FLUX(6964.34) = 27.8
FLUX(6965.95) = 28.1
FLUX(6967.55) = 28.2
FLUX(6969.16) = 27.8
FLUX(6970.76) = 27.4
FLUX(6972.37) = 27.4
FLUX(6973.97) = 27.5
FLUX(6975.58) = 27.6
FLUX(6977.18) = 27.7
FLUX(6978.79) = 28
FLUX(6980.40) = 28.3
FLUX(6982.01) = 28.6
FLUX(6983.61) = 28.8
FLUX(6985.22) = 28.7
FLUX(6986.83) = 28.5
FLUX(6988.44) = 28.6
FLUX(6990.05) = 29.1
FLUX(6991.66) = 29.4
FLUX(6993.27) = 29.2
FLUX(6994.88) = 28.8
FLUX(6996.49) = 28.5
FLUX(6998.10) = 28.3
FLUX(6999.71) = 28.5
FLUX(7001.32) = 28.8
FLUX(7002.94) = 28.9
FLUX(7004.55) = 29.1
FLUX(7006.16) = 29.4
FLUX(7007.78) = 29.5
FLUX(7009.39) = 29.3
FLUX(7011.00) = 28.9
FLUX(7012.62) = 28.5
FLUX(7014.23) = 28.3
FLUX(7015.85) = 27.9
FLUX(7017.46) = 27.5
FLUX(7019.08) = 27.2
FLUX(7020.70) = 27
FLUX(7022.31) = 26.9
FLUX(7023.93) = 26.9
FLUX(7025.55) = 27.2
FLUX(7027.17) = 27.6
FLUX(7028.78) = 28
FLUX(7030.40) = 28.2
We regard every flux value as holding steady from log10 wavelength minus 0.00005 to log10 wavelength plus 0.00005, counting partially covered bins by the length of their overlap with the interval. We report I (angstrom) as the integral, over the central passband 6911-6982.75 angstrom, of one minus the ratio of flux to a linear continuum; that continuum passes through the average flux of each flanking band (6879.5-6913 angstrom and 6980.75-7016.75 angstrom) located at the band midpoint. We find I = 3.15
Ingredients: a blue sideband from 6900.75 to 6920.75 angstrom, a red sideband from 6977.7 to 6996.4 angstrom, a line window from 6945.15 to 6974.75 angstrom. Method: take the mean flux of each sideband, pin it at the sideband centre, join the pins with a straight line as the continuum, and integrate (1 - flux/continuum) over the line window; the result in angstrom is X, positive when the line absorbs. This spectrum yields 1.5 angstrom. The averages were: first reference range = 29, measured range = 27.3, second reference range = 28.7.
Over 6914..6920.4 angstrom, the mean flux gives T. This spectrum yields 29.6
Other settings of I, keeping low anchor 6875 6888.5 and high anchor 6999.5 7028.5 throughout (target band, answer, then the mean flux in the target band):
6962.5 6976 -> 0.4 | 27.7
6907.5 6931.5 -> 0.2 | 28.6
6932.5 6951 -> 1.2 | 26.8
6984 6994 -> -0.2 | 28.9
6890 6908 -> -0.1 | 29.1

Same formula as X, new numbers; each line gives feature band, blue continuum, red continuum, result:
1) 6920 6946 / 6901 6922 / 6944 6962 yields 0.5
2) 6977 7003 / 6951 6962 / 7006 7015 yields -0.3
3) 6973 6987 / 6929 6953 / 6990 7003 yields 0.1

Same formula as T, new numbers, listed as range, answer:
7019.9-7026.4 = 27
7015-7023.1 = 27.3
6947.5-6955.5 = 26.8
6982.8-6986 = 28.8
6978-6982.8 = 28.3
